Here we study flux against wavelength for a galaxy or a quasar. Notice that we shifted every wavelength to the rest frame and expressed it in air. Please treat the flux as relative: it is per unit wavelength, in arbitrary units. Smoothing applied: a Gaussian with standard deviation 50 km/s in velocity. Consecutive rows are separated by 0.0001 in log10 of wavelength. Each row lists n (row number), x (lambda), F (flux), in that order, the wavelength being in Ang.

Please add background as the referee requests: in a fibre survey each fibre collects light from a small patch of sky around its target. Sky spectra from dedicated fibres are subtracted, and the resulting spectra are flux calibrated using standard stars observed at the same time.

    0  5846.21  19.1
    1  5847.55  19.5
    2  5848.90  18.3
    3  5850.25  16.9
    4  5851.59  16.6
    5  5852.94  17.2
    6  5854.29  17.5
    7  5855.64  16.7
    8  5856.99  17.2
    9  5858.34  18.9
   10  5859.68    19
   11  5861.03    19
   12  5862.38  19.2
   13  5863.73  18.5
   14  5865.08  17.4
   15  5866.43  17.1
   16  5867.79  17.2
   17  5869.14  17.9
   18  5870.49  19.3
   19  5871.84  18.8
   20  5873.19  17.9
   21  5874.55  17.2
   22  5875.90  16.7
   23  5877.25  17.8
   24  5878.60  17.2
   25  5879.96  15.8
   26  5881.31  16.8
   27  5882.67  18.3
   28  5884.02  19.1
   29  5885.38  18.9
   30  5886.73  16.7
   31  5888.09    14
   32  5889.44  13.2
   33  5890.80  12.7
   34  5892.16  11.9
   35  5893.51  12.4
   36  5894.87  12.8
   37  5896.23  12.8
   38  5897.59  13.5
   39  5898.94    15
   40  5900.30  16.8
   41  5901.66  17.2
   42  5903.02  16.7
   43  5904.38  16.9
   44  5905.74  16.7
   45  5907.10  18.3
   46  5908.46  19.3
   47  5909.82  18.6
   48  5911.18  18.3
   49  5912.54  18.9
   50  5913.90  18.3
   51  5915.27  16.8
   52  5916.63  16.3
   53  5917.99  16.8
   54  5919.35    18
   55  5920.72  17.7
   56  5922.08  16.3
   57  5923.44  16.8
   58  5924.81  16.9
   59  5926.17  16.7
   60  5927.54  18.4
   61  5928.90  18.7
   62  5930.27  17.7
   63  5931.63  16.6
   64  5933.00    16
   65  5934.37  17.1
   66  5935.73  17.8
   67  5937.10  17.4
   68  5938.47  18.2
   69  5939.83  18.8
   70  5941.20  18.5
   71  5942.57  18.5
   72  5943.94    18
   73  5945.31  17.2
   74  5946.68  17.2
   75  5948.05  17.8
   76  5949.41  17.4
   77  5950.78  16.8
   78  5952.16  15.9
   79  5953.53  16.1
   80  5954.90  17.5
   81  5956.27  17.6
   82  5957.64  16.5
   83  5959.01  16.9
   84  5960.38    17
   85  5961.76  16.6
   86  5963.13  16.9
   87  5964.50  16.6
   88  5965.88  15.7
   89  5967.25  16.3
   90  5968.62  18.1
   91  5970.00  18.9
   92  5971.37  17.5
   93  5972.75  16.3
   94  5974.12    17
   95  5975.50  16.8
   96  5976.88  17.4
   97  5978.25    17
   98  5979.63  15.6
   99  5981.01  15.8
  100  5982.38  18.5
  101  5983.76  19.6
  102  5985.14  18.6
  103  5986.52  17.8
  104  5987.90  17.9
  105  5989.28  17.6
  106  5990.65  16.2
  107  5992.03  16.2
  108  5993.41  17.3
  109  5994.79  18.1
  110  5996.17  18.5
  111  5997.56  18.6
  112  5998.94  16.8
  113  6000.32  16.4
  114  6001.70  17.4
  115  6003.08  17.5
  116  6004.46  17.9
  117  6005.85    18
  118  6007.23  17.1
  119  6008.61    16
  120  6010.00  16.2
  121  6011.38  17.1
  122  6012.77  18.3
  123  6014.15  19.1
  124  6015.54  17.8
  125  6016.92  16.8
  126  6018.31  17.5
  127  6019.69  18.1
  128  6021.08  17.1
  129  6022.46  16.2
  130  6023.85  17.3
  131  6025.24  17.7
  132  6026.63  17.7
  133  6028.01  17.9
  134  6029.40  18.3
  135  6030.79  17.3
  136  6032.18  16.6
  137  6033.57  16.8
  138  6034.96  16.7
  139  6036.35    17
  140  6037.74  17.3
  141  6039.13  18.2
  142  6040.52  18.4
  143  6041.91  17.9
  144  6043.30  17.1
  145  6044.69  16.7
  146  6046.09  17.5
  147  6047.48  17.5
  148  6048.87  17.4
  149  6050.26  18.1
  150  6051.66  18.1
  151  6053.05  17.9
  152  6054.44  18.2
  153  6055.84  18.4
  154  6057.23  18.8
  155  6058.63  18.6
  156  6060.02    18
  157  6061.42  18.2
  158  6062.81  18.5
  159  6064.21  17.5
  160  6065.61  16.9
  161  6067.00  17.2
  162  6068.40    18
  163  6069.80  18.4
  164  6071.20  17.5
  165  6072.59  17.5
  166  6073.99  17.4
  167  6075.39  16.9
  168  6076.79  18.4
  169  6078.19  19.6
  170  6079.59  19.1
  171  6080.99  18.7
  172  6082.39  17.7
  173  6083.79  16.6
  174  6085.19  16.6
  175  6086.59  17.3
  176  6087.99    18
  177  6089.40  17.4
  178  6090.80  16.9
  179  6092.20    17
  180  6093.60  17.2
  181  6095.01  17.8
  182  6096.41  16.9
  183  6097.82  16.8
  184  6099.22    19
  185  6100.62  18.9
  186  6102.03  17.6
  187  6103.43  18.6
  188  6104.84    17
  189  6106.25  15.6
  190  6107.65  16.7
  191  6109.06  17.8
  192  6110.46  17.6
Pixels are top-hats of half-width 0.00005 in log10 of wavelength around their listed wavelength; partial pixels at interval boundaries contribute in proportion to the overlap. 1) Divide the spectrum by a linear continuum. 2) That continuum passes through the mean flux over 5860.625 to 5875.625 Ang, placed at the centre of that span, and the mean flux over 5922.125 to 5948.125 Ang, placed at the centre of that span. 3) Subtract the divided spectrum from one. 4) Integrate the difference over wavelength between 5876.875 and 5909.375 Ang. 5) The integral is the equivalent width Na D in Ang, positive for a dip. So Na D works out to 3.7 Ang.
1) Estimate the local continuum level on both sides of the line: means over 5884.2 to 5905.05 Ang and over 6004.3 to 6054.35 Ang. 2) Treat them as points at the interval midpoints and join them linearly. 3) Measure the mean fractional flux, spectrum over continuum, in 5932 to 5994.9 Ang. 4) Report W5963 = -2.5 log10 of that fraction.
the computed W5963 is -0.07 mag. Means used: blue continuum 14.9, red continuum 17.5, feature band 17.3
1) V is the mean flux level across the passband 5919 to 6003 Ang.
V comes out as 17.3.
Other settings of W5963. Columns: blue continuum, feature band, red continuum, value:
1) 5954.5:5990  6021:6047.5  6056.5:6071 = 0.024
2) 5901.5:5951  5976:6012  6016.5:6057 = 0.012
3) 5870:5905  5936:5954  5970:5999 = -0.044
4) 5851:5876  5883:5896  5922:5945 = 0.208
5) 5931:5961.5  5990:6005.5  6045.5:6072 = 0.014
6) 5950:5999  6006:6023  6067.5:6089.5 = 0.007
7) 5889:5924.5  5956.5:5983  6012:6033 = 0.000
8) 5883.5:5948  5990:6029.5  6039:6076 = 0.003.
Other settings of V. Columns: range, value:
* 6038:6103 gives 17.8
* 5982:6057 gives 17.6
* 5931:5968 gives 17.1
